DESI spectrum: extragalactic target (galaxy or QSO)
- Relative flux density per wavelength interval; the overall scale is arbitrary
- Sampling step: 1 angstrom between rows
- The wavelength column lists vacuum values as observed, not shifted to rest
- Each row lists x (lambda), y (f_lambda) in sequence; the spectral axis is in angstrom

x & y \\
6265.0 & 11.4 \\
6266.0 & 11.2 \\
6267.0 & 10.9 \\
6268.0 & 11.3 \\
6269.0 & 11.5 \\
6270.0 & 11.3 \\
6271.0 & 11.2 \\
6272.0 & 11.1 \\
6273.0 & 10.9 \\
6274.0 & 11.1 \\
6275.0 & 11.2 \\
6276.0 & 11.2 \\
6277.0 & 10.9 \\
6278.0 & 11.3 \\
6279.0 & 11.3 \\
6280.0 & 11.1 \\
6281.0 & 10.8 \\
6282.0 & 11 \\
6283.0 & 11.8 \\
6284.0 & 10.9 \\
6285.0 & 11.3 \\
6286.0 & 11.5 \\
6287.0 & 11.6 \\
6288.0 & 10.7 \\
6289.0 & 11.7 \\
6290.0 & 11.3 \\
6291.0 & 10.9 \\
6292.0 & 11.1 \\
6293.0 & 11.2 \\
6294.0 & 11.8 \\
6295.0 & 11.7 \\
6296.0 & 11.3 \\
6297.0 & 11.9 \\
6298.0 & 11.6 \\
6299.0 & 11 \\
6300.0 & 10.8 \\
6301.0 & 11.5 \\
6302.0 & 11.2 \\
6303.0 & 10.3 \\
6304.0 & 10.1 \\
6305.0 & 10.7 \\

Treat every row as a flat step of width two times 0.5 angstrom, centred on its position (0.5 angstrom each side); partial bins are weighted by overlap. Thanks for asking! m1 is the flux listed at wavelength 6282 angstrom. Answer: 11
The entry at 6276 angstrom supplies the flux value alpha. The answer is 11.2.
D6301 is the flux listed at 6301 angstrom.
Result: 11.5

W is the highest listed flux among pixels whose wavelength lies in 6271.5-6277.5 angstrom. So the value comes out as 11.2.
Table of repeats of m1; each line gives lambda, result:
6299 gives 11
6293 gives 11.2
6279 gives 11.3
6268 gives 11.3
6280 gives 11.1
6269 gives 11.5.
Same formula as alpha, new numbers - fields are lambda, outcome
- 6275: 11.2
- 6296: 11.3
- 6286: 11.5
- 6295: 11.7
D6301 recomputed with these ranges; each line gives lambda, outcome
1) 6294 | 11.8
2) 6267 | 10.9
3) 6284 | 10.9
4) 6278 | 11.3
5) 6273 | 10.9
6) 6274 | 11.1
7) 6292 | 11.1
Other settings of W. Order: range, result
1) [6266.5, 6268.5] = 11.3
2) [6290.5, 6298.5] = 11.9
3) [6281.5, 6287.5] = 11.8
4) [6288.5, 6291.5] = 11.7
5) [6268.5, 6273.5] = 11.5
